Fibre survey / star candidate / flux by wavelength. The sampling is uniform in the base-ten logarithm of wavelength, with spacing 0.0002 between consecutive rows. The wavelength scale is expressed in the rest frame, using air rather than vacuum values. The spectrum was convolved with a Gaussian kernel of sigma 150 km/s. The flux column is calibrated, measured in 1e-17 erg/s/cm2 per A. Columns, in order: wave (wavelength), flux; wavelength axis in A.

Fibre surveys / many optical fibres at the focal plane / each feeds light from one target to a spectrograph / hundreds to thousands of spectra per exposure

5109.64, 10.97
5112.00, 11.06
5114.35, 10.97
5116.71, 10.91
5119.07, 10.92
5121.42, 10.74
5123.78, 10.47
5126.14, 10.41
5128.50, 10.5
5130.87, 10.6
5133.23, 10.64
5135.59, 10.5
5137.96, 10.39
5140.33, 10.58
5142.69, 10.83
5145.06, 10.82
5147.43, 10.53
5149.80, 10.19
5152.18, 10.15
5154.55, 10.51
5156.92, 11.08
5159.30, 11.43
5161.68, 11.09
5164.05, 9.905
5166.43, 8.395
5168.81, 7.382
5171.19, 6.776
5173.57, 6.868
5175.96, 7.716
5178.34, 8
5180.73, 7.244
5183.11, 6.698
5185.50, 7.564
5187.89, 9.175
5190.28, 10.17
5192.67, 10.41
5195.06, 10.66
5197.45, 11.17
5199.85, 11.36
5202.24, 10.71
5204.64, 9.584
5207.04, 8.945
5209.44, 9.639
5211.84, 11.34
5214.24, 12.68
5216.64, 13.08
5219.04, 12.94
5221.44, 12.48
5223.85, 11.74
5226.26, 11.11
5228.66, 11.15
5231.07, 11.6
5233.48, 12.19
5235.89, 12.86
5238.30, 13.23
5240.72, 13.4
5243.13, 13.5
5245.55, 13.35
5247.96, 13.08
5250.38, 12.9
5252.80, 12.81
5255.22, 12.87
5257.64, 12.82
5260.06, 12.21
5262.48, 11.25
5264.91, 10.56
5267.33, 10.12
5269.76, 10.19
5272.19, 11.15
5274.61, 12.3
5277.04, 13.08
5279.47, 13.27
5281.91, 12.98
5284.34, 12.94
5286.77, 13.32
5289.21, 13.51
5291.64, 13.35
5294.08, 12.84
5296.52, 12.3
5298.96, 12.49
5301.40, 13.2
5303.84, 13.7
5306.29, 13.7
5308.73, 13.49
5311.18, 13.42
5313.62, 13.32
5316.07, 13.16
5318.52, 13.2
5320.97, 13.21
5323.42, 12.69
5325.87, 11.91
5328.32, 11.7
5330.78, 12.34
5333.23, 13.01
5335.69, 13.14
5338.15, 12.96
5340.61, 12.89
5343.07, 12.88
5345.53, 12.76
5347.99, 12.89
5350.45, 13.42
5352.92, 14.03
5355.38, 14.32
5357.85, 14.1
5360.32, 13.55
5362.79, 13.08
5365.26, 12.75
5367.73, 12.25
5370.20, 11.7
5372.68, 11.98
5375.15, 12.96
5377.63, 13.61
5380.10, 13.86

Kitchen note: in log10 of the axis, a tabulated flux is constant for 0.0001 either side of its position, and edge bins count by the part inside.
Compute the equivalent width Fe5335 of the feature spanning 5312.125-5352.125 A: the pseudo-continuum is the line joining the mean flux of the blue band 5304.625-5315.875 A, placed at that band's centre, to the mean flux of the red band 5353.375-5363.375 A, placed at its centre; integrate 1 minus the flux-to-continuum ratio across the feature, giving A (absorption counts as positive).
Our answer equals 2.2 A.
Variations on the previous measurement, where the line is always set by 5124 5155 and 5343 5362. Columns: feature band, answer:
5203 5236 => 0.5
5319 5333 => 0.7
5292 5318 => -0.6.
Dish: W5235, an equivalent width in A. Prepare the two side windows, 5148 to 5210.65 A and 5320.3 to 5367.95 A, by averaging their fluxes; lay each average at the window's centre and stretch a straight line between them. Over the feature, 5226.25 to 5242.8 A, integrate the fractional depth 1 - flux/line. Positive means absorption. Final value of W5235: -2.80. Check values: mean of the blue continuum 9.35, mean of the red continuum 13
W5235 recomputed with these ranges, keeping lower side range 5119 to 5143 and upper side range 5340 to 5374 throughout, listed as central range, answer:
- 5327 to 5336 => 0.2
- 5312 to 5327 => -0.4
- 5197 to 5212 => 1.4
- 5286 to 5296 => -0.7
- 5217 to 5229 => -0.5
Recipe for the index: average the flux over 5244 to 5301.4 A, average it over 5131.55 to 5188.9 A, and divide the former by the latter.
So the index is 1.33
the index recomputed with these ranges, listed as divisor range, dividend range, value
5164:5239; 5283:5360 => 1.29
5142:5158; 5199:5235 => 1.08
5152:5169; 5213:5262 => 1.24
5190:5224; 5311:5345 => 1.15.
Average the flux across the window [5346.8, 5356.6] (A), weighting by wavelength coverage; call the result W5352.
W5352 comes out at 13.7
